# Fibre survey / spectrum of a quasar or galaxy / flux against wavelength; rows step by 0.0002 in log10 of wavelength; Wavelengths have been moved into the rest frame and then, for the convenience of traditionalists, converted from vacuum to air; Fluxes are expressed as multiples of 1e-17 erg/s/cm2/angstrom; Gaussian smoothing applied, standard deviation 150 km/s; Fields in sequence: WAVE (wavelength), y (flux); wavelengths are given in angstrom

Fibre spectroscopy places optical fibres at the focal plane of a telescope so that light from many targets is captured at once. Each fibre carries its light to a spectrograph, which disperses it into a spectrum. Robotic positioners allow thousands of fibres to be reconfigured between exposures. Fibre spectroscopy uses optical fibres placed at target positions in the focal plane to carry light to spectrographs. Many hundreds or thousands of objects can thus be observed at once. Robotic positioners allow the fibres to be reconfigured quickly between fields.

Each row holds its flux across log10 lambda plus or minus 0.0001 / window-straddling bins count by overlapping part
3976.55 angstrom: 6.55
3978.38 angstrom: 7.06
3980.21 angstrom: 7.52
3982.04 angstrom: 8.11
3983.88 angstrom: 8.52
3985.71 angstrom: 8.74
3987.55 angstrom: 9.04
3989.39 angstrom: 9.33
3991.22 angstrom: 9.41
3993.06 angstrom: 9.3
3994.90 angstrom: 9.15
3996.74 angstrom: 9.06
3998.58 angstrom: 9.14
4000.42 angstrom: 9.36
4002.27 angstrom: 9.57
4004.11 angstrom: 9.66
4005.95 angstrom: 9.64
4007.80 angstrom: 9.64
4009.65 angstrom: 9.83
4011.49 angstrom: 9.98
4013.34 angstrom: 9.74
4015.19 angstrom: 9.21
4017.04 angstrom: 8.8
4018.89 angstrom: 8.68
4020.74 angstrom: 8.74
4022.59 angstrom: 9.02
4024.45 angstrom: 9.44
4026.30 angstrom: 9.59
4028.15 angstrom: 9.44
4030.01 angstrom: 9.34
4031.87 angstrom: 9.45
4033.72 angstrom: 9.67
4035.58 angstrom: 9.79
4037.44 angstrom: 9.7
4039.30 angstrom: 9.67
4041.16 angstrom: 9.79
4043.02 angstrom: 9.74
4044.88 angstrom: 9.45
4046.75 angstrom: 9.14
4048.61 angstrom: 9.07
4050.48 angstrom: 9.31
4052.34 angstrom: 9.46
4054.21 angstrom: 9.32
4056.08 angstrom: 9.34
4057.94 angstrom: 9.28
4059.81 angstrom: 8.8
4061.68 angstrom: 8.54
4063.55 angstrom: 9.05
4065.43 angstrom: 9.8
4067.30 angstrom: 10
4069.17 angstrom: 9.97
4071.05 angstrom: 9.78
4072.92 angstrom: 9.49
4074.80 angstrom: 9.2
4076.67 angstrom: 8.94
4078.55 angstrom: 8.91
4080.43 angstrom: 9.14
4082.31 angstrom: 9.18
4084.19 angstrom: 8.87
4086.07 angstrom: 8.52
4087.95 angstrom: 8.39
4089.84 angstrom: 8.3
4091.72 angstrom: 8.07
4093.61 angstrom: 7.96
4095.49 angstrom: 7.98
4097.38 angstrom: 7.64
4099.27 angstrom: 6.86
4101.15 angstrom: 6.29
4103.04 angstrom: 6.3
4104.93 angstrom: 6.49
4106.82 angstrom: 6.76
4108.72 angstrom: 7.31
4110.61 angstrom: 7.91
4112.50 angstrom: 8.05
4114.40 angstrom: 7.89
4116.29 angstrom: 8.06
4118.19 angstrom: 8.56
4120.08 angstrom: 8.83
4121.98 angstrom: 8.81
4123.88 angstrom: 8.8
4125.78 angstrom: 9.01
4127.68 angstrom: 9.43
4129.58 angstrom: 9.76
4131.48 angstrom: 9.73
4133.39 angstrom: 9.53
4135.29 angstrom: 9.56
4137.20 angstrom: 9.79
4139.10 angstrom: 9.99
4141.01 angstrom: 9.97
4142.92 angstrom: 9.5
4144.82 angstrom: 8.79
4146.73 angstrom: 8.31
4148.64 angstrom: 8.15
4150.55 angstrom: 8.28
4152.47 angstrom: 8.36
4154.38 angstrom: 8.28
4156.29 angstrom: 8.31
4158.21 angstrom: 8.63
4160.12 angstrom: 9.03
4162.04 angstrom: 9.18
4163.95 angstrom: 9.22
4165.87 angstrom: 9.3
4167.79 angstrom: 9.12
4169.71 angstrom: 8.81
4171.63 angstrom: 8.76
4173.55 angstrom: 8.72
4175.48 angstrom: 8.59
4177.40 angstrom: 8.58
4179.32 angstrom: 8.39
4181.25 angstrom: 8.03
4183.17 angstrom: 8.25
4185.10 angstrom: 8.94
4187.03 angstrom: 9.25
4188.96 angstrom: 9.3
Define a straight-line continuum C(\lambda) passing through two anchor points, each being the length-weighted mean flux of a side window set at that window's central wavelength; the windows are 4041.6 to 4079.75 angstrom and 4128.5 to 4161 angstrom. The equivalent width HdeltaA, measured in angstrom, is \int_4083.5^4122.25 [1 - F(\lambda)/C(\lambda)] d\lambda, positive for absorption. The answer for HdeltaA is 6.0 angstrom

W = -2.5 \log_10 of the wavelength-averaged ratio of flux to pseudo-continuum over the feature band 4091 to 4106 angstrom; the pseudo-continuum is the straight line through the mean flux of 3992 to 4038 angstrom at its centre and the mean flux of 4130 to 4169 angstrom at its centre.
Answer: 0.27 mag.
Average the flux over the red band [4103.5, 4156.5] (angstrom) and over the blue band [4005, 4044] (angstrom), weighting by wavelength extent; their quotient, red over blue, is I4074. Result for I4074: 0.91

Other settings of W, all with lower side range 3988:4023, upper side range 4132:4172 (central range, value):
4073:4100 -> 0.084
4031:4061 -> -0.022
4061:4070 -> -0.034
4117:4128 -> 0.026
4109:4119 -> 0.134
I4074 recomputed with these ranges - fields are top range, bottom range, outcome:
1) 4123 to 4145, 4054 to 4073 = 1.01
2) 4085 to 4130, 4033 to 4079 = 0.85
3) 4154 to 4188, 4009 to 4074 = 0.93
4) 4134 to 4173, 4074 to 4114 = 1.13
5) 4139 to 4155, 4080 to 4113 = 1.13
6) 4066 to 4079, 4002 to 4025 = 1.01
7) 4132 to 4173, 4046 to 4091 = 0.98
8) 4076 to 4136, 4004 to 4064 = 0.89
